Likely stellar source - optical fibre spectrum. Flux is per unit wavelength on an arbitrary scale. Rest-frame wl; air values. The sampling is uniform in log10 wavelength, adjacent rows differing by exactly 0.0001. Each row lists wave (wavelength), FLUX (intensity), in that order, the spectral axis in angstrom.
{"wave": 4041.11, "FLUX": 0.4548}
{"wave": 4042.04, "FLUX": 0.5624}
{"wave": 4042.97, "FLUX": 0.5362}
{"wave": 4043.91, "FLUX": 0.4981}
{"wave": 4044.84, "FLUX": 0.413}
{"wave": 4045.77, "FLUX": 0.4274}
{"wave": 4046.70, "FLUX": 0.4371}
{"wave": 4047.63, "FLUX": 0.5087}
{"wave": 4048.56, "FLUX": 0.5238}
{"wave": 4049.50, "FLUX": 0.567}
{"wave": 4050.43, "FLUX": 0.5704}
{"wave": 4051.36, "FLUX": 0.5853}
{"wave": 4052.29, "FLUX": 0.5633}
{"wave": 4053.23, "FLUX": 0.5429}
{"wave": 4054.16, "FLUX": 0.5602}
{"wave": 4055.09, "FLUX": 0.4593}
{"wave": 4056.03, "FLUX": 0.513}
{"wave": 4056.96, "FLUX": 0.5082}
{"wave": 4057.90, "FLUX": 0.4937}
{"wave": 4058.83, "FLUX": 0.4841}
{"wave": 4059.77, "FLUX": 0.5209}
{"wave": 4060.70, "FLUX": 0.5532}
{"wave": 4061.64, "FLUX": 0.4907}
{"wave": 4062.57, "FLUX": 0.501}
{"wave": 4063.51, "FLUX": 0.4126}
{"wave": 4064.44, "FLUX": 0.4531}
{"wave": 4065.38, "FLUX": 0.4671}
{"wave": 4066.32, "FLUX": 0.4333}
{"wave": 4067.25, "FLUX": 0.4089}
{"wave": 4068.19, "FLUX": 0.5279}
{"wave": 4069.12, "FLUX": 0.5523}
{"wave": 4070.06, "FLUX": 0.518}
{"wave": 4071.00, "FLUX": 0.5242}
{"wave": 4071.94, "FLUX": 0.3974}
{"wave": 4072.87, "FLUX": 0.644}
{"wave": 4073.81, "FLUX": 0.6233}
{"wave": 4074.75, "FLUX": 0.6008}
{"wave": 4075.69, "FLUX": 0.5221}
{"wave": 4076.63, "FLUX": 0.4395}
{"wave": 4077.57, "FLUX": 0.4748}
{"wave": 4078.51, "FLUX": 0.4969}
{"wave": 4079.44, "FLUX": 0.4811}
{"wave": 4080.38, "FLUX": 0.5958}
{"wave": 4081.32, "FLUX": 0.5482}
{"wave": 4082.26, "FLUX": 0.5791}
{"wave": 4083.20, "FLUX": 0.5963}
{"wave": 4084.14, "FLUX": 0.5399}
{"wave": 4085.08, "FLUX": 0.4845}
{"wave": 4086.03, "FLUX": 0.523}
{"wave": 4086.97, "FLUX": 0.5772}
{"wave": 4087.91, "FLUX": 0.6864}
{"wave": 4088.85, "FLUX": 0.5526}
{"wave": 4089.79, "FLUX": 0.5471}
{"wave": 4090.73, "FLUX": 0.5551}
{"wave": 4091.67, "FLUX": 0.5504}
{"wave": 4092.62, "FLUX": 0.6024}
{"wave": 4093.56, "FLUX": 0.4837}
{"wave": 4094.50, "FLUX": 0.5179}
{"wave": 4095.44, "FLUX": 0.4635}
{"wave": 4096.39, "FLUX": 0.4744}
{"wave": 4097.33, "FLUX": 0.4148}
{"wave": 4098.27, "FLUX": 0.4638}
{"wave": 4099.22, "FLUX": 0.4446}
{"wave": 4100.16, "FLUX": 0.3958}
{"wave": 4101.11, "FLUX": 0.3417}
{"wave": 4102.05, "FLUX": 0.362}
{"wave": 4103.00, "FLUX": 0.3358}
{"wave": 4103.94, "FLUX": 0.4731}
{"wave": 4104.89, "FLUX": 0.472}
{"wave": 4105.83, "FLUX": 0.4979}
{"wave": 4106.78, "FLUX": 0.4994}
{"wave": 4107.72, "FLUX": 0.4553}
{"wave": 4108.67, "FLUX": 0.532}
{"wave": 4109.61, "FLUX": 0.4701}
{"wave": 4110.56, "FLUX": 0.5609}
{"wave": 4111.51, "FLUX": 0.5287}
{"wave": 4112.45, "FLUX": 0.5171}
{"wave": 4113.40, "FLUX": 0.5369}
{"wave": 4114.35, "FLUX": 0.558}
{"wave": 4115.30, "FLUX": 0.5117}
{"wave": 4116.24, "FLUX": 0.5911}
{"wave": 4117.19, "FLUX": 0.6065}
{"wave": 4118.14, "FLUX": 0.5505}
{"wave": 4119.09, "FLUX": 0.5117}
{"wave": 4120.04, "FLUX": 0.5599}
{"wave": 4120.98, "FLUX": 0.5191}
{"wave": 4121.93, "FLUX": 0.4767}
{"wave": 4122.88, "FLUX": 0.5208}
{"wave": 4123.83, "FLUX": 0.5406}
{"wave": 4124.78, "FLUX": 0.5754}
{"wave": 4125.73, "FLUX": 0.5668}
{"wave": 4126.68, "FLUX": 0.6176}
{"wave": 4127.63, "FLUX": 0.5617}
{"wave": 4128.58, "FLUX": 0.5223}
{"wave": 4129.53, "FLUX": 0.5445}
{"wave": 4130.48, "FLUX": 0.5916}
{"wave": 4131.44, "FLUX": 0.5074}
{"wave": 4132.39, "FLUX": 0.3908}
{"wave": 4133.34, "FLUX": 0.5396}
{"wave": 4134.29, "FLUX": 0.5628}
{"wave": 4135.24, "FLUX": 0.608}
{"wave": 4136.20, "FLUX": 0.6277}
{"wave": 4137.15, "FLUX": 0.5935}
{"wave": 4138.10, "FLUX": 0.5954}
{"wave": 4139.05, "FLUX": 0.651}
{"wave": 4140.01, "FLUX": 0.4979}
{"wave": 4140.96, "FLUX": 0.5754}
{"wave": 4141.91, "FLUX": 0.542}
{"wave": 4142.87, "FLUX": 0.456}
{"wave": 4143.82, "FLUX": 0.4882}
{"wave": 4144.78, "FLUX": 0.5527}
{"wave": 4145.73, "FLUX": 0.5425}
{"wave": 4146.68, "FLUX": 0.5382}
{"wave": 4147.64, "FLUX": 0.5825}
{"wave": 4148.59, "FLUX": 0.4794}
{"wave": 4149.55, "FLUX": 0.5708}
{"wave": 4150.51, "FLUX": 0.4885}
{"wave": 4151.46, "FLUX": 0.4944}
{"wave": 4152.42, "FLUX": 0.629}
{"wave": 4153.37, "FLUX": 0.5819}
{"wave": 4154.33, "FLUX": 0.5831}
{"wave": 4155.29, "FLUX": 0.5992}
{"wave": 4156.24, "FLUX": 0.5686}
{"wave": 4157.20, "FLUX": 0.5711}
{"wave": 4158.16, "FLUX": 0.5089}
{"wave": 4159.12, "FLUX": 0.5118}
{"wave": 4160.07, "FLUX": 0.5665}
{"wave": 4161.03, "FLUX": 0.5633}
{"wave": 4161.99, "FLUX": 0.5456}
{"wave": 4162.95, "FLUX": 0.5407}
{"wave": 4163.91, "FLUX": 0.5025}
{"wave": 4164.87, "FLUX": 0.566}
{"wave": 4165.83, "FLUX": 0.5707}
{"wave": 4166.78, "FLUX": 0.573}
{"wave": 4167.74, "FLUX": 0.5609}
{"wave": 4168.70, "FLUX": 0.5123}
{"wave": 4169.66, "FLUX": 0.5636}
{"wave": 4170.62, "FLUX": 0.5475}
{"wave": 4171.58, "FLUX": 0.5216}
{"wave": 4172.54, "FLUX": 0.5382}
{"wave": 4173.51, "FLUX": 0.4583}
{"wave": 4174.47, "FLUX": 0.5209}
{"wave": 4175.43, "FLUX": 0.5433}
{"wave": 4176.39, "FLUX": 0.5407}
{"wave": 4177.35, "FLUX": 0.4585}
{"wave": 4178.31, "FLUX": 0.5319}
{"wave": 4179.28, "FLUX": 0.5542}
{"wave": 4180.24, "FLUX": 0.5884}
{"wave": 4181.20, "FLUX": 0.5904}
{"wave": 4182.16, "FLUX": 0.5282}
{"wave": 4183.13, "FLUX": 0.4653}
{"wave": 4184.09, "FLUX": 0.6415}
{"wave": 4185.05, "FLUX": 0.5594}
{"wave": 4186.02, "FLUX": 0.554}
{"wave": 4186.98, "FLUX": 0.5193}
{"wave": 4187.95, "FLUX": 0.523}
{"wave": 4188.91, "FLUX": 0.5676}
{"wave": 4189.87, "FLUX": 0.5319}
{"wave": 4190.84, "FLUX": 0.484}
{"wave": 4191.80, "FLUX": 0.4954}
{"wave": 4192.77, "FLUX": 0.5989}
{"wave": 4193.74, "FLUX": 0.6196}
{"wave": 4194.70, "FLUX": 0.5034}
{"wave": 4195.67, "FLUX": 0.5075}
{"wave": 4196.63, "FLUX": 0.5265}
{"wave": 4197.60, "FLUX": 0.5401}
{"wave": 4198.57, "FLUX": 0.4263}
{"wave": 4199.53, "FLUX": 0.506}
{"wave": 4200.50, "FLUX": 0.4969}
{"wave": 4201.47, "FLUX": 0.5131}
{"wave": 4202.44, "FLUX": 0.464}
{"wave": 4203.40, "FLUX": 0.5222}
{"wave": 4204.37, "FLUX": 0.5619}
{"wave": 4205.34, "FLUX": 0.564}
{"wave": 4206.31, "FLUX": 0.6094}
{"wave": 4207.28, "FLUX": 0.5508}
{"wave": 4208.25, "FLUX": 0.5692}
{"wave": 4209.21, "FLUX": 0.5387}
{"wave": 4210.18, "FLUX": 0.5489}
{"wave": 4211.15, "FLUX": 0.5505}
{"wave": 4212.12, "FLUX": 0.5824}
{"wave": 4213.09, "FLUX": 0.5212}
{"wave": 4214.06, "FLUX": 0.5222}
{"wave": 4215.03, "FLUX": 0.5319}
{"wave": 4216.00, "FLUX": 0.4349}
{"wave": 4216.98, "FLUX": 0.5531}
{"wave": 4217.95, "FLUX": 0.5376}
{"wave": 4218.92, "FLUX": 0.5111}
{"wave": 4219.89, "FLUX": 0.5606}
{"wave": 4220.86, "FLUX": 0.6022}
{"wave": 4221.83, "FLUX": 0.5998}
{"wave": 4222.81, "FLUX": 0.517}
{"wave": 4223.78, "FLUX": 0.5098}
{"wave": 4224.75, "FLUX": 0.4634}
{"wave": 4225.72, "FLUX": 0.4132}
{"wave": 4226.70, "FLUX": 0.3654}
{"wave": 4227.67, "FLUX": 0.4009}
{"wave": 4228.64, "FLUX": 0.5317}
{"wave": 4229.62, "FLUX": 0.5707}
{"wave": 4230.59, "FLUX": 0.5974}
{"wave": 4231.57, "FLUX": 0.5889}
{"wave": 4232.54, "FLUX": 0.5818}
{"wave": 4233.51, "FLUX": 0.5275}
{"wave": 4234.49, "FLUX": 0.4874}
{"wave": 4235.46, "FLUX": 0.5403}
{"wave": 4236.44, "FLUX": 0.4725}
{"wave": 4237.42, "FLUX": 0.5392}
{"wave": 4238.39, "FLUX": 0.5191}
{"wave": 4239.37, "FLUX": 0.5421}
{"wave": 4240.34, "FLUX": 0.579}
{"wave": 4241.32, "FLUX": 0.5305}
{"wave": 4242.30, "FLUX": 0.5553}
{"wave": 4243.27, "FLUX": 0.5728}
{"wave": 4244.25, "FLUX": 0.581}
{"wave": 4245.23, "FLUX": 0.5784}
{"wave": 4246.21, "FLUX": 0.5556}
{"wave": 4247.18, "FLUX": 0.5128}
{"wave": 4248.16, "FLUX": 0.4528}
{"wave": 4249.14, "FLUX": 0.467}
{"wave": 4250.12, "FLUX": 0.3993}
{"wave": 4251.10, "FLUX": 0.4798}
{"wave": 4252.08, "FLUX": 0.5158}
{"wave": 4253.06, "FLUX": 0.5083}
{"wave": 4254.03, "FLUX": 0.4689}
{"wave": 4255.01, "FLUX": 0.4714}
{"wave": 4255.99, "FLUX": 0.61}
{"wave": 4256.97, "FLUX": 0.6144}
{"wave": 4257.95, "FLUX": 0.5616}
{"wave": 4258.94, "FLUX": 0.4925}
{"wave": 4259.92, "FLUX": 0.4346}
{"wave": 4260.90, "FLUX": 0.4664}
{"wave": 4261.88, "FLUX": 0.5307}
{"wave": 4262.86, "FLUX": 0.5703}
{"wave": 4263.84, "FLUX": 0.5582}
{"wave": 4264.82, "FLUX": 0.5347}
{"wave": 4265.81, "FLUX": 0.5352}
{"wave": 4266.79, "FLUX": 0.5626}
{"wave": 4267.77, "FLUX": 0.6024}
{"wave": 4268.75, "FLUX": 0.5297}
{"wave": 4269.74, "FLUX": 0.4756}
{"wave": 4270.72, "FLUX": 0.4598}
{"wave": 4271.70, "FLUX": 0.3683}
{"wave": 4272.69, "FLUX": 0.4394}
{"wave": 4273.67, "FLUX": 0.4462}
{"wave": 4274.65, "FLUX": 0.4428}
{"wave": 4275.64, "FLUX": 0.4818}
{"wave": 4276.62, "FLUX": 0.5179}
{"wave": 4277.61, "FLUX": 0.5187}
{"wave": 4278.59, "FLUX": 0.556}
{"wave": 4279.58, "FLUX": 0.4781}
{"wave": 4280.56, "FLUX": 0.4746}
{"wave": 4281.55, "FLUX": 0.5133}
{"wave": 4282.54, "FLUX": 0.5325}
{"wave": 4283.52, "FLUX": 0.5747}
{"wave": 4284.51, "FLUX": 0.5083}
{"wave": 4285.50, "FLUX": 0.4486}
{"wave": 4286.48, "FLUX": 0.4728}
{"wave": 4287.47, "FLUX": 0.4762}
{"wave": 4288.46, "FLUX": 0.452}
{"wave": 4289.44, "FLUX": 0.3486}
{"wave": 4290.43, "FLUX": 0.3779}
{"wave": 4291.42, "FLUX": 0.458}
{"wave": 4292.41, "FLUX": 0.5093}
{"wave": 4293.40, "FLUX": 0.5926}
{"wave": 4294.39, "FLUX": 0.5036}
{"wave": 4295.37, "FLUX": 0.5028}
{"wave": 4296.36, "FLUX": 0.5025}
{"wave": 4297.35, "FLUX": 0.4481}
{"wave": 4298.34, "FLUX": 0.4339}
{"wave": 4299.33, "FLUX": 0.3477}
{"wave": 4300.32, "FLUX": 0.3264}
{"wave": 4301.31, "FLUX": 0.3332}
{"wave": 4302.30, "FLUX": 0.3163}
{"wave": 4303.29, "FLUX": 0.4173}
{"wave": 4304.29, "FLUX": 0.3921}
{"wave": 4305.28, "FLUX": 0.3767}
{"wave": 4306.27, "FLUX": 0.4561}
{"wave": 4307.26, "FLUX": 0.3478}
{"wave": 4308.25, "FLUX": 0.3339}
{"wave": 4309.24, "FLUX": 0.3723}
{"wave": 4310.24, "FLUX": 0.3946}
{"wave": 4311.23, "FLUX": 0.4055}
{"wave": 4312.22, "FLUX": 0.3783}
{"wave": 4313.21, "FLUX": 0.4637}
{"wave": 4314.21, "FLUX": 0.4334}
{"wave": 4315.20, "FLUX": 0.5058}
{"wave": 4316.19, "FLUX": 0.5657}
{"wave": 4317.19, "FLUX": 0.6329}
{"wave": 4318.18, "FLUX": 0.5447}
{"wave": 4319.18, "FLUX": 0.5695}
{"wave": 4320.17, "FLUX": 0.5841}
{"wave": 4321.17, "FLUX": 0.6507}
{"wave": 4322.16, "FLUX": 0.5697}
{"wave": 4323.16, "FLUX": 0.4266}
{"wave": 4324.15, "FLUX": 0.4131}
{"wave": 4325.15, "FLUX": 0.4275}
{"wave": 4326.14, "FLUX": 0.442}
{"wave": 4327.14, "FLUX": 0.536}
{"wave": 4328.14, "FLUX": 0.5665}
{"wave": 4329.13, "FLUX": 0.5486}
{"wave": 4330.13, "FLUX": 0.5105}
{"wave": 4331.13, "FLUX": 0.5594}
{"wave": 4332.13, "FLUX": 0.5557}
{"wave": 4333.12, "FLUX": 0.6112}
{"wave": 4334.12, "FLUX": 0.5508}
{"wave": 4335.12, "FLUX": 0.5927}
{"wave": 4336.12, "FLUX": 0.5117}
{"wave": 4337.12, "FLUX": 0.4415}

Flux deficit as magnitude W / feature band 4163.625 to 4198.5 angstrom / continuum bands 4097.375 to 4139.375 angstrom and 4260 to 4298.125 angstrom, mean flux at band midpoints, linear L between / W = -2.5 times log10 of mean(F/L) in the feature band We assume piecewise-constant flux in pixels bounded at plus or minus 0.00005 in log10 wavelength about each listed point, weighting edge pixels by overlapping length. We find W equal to -0.06 mag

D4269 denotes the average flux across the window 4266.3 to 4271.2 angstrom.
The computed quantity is 0.526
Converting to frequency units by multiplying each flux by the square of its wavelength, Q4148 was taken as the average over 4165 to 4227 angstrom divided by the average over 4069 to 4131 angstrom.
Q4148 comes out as 1.07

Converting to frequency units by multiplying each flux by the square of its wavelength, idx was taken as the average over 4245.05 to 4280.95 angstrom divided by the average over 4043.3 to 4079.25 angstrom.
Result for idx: 1.10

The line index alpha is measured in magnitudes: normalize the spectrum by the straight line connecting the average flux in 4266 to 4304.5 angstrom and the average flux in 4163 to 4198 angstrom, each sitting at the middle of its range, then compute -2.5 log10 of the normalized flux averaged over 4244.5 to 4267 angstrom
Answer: -0.07 mag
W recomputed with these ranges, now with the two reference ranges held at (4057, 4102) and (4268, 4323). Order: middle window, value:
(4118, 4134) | -0.08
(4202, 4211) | -0.14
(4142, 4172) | -0.11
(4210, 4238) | -0.09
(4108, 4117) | -0.07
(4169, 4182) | -0.10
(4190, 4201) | -0.07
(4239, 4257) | -0.11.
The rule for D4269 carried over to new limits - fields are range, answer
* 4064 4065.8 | 0.459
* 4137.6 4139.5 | 0.624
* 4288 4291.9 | 0.409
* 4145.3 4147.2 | 0.541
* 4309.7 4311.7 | 0.398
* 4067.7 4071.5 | 0.528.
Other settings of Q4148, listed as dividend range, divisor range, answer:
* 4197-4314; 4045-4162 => 1.01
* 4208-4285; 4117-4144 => 1.00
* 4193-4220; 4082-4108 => 1.13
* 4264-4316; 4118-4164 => 0.89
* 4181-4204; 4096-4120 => 1.13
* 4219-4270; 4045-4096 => 1.09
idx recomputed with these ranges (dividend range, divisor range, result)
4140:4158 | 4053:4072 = 1.15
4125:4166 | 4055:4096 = 1.09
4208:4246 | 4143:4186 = 1.01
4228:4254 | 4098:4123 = 1.14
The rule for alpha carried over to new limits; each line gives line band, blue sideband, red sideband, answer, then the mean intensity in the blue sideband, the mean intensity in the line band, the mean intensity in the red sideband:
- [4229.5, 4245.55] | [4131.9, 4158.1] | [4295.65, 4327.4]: -0.117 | 0.552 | 0.55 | 0.448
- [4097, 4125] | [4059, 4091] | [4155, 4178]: 0.077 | 0.524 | 0.494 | 0.539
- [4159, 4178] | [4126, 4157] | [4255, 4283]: 0.016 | 0.553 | 0.536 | 0.51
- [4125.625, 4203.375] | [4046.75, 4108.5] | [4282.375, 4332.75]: -0.104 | 0.507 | 0.541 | 0.468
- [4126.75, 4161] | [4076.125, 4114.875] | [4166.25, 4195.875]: -0.054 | 0.503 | 0.55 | 0.539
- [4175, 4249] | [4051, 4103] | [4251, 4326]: -0.091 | 0.508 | 0.532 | 0.478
